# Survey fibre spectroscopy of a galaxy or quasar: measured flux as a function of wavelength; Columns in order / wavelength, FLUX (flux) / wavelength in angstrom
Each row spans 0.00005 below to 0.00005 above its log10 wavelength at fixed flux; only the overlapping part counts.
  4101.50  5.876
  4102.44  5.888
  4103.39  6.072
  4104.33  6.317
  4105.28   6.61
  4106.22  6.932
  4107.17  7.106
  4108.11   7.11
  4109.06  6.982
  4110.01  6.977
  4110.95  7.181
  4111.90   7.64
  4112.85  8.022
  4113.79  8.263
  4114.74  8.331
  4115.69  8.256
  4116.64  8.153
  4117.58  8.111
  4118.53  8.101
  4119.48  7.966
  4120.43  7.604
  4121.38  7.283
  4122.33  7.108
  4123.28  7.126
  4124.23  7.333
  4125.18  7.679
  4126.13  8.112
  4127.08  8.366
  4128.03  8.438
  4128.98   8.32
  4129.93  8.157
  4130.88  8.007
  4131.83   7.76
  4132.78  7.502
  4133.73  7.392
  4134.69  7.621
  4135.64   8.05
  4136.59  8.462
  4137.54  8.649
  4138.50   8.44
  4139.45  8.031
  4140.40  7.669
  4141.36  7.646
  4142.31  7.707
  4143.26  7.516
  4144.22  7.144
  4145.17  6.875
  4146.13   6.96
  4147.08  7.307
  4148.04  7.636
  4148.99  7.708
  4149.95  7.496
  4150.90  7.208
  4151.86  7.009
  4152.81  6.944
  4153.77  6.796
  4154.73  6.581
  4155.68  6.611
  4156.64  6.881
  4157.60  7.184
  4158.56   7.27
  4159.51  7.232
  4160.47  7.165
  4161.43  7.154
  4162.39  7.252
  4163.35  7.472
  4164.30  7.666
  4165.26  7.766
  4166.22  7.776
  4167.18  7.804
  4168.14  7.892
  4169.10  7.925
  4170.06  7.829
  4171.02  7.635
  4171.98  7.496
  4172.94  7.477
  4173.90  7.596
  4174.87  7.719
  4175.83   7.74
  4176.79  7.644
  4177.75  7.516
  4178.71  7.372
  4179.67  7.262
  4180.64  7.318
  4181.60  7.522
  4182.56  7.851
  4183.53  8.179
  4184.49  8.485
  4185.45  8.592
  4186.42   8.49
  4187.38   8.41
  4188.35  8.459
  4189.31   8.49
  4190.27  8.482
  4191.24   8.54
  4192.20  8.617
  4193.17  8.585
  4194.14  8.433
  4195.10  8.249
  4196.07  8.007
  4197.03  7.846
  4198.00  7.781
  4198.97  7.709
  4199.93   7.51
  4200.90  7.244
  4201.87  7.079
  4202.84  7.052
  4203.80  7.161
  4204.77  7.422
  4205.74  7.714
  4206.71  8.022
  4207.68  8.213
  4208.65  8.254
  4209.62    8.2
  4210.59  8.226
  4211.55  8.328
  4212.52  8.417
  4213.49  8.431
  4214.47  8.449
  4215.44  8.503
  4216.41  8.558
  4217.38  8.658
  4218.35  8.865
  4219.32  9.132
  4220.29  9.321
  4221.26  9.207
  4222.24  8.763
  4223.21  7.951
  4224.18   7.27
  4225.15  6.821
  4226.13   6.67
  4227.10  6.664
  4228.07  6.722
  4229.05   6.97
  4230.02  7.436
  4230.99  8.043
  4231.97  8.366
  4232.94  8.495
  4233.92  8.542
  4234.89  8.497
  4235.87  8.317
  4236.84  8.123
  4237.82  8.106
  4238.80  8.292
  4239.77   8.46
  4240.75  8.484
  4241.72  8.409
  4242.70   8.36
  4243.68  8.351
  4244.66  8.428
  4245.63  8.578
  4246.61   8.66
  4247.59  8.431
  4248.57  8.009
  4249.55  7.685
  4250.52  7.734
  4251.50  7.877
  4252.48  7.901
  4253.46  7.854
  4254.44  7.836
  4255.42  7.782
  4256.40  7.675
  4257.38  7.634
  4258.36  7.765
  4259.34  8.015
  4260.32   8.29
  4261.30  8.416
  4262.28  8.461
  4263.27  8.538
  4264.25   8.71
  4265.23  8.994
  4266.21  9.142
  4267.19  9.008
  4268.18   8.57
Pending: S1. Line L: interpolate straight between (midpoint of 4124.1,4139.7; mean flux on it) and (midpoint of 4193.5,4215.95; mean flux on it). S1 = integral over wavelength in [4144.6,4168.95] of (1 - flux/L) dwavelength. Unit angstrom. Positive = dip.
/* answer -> 2.2 angstrom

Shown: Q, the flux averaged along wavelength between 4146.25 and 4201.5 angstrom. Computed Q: 7.68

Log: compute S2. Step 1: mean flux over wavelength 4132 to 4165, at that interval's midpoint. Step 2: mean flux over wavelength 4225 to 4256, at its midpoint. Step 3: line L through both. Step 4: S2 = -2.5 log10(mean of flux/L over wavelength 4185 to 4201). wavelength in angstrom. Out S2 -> -0.07 mag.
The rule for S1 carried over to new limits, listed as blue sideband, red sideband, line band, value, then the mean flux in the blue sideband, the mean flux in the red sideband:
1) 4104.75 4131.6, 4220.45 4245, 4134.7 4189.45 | 1.4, 7.69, 8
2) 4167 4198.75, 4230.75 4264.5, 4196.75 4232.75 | 0.7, 7.98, 8.2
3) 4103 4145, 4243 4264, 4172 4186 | 0.2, 7.66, 8.1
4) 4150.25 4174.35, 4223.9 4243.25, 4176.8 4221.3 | -3.0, 7.35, 7.86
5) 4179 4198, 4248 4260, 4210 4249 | -1.2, 8.18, 7.83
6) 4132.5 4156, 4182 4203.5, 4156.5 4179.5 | 0.8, 7.48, 8.09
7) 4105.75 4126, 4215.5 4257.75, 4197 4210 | 0.5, 7.59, 8.1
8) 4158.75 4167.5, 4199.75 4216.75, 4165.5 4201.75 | -1.1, 7.47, 7.93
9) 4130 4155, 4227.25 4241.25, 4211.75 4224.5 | -1.0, 7.56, 8.03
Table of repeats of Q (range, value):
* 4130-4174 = 7.51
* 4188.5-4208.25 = 7.92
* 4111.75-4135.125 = 7.87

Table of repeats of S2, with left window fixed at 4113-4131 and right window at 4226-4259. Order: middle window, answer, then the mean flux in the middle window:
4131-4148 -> 0.03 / 7.69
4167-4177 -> 0.04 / 7.7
